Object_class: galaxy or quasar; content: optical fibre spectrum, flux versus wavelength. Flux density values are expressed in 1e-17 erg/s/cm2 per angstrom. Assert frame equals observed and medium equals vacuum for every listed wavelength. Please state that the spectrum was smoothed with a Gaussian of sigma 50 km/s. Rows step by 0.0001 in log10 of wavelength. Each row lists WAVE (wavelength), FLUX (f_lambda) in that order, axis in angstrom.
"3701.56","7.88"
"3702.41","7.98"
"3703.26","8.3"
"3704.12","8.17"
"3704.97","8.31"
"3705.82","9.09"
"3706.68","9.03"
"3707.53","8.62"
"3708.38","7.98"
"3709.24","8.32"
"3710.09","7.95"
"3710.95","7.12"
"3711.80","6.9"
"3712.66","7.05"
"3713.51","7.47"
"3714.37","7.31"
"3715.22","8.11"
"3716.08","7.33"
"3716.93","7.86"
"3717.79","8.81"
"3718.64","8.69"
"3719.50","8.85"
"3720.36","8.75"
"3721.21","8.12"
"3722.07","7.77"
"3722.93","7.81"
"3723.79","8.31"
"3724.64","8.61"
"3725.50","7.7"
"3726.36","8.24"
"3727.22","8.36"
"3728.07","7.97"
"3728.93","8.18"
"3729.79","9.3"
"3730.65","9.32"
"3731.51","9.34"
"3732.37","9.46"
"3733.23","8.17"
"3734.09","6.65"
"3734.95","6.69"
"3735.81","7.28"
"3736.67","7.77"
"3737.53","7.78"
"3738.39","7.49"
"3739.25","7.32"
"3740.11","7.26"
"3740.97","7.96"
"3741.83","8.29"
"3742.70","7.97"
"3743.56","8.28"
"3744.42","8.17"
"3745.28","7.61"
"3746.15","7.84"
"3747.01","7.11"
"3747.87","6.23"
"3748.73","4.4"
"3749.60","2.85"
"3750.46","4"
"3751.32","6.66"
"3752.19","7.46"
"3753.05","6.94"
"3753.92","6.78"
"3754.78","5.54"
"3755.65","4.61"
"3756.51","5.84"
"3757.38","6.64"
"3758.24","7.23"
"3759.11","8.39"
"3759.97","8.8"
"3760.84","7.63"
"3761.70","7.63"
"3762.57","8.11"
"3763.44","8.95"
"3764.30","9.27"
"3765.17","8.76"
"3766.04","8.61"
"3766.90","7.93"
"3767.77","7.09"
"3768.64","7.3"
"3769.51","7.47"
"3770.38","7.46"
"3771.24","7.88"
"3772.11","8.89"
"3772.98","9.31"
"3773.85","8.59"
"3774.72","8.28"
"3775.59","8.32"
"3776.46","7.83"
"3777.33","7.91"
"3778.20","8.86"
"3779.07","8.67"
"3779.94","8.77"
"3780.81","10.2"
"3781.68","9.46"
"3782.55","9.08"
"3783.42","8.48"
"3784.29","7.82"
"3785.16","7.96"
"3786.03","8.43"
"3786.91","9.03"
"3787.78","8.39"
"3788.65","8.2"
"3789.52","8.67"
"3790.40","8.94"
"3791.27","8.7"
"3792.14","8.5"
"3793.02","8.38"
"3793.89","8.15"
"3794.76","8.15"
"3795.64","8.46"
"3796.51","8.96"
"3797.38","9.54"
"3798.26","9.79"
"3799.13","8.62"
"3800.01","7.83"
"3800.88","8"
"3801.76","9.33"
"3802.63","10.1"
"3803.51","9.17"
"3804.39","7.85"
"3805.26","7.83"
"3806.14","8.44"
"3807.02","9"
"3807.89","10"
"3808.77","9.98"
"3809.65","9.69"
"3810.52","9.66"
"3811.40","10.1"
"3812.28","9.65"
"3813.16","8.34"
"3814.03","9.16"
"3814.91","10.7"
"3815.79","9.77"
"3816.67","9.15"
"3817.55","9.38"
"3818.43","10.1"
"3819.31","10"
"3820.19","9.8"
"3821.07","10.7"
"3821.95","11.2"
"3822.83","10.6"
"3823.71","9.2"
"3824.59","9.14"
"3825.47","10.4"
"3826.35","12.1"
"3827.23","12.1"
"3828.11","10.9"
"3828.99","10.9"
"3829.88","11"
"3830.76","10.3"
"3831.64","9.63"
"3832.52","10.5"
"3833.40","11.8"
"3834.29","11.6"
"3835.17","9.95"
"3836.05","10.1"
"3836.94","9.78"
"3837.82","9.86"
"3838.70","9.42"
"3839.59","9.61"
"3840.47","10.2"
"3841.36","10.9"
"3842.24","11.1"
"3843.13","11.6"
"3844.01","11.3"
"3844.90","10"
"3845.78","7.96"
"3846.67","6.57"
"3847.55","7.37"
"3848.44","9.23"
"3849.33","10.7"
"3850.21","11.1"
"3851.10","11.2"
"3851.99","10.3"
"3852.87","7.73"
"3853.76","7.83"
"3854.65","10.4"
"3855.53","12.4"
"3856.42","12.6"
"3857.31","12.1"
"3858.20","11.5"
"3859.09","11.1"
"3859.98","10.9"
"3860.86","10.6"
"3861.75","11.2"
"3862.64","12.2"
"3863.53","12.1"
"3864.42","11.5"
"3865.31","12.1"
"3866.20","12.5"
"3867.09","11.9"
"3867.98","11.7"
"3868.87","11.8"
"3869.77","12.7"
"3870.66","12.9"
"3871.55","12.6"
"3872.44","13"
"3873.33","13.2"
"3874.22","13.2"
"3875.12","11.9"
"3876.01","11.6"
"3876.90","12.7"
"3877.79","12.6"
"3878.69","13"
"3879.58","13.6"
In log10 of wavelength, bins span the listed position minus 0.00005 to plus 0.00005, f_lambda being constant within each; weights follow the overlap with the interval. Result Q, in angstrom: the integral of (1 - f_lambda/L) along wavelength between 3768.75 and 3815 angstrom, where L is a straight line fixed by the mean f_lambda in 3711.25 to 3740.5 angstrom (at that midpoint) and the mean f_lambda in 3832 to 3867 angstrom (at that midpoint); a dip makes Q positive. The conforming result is 3.0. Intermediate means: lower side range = 8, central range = 8.75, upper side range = 10.6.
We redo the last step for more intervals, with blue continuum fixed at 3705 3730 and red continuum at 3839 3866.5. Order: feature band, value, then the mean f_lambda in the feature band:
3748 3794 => 6.59 angstrom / 7.8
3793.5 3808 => 1.31 angstrom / 8.75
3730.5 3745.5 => 1.01 angstrom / 7.91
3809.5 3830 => -0.37 angstrom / 10.1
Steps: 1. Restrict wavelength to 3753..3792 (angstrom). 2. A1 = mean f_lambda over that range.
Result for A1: 8.1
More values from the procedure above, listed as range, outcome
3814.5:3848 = 10.2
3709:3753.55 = 7.63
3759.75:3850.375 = 9.25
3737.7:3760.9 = 6.86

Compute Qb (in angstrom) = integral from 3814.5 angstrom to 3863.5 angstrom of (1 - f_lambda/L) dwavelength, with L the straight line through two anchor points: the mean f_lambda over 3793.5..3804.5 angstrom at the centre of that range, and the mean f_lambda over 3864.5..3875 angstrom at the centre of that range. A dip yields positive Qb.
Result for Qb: 2.0 angstrom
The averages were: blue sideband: 8.79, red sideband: 12.4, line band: 10.4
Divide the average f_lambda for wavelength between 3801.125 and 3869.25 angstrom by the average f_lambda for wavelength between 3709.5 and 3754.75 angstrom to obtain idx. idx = 1.35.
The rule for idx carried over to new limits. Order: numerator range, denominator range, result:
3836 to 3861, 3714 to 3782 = 1.31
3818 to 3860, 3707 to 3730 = 1.28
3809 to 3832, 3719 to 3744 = 1.25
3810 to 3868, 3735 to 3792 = 1.35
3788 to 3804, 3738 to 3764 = 1.25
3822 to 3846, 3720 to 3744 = 1.30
